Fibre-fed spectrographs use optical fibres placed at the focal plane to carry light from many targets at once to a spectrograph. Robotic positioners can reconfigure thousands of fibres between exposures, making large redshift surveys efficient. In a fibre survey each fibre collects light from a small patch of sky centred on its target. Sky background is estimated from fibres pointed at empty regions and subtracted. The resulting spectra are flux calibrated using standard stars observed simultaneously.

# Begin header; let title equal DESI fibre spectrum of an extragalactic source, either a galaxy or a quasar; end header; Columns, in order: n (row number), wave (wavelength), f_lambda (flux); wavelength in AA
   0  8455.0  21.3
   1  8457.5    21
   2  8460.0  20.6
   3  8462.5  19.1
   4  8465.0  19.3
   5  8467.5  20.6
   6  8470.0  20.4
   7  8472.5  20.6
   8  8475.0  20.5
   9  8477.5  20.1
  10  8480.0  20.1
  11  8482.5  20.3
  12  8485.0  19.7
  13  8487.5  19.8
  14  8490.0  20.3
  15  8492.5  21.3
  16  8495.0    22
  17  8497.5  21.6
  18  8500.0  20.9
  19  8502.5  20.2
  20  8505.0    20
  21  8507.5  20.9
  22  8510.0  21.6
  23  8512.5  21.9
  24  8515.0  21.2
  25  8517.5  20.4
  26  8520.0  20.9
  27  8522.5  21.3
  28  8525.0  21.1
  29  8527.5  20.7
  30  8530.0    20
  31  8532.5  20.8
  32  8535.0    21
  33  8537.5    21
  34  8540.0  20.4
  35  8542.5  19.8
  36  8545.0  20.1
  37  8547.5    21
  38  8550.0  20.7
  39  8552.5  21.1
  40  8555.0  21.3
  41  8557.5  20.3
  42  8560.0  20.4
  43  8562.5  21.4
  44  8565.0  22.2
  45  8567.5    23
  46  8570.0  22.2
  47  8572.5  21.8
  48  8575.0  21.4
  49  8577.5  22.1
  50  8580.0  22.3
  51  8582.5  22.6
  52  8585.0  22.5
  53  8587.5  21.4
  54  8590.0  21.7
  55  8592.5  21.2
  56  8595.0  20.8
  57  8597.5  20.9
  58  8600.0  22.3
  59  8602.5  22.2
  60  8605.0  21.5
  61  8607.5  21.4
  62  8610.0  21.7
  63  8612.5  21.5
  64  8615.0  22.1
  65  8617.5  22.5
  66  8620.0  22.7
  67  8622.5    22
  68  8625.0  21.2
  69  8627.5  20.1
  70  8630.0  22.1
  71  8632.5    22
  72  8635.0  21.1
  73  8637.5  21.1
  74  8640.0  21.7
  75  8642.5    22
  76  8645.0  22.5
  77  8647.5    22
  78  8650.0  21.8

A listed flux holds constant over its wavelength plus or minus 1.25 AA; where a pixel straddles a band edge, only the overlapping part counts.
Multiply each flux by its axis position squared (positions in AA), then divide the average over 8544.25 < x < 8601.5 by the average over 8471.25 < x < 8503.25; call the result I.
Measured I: 1.07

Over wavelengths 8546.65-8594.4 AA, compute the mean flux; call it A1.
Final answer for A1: 21.6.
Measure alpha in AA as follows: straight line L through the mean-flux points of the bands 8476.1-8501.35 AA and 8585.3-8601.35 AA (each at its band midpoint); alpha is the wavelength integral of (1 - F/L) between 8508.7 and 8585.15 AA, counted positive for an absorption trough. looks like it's -0.5 AA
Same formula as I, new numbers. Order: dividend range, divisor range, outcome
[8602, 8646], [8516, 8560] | 1.07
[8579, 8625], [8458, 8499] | 1.10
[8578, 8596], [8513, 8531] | 1.06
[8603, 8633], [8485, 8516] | 1.07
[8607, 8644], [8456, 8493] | 1.11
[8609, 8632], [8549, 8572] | 1.03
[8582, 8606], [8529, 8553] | 1.07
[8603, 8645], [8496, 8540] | 1.06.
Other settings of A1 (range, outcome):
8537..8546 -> 20.3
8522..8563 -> 20.7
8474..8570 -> 20.8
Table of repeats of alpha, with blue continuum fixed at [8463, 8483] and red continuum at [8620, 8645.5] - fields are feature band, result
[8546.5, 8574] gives -0.57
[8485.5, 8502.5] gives -0.41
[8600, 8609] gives -0.18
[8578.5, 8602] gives -0.59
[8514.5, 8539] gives -0.19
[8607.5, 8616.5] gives -0.13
